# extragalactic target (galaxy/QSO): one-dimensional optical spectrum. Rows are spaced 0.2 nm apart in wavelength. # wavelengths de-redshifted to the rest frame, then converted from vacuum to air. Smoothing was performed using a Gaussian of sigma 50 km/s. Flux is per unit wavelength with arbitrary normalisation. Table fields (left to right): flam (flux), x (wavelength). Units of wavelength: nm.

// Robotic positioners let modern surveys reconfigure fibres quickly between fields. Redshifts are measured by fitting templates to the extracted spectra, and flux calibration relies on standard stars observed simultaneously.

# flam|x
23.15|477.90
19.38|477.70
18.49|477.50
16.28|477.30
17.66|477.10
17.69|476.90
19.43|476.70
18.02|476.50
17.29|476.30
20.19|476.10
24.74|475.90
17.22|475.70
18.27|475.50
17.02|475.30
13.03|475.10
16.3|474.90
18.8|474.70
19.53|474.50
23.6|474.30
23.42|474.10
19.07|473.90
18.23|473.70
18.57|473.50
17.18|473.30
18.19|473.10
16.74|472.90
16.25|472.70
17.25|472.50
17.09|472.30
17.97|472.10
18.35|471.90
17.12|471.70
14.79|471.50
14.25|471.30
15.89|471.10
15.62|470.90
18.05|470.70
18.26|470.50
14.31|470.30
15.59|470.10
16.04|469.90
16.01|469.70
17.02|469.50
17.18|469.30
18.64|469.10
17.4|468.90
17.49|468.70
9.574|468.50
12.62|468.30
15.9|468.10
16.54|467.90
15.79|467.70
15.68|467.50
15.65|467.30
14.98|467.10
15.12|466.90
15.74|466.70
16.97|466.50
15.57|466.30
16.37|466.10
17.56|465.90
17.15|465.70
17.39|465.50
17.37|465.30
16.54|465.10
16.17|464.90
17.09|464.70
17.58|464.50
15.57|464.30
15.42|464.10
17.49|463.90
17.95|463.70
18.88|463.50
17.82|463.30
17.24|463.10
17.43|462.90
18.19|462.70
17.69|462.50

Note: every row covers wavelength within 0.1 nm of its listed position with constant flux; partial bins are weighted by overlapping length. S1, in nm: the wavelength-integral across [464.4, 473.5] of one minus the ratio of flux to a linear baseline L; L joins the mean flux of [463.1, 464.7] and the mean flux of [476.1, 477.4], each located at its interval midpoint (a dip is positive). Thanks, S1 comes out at 0.58 nm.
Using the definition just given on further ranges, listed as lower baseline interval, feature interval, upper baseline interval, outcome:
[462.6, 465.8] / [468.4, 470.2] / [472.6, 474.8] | 0.21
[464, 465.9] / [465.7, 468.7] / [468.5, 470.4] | 0.20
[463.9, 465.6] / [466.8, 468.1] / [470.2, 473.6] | 0.08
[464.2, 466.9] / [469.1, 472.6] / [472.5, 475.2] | 0.23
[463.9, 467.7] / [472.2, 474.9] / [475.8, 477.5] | -0.07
